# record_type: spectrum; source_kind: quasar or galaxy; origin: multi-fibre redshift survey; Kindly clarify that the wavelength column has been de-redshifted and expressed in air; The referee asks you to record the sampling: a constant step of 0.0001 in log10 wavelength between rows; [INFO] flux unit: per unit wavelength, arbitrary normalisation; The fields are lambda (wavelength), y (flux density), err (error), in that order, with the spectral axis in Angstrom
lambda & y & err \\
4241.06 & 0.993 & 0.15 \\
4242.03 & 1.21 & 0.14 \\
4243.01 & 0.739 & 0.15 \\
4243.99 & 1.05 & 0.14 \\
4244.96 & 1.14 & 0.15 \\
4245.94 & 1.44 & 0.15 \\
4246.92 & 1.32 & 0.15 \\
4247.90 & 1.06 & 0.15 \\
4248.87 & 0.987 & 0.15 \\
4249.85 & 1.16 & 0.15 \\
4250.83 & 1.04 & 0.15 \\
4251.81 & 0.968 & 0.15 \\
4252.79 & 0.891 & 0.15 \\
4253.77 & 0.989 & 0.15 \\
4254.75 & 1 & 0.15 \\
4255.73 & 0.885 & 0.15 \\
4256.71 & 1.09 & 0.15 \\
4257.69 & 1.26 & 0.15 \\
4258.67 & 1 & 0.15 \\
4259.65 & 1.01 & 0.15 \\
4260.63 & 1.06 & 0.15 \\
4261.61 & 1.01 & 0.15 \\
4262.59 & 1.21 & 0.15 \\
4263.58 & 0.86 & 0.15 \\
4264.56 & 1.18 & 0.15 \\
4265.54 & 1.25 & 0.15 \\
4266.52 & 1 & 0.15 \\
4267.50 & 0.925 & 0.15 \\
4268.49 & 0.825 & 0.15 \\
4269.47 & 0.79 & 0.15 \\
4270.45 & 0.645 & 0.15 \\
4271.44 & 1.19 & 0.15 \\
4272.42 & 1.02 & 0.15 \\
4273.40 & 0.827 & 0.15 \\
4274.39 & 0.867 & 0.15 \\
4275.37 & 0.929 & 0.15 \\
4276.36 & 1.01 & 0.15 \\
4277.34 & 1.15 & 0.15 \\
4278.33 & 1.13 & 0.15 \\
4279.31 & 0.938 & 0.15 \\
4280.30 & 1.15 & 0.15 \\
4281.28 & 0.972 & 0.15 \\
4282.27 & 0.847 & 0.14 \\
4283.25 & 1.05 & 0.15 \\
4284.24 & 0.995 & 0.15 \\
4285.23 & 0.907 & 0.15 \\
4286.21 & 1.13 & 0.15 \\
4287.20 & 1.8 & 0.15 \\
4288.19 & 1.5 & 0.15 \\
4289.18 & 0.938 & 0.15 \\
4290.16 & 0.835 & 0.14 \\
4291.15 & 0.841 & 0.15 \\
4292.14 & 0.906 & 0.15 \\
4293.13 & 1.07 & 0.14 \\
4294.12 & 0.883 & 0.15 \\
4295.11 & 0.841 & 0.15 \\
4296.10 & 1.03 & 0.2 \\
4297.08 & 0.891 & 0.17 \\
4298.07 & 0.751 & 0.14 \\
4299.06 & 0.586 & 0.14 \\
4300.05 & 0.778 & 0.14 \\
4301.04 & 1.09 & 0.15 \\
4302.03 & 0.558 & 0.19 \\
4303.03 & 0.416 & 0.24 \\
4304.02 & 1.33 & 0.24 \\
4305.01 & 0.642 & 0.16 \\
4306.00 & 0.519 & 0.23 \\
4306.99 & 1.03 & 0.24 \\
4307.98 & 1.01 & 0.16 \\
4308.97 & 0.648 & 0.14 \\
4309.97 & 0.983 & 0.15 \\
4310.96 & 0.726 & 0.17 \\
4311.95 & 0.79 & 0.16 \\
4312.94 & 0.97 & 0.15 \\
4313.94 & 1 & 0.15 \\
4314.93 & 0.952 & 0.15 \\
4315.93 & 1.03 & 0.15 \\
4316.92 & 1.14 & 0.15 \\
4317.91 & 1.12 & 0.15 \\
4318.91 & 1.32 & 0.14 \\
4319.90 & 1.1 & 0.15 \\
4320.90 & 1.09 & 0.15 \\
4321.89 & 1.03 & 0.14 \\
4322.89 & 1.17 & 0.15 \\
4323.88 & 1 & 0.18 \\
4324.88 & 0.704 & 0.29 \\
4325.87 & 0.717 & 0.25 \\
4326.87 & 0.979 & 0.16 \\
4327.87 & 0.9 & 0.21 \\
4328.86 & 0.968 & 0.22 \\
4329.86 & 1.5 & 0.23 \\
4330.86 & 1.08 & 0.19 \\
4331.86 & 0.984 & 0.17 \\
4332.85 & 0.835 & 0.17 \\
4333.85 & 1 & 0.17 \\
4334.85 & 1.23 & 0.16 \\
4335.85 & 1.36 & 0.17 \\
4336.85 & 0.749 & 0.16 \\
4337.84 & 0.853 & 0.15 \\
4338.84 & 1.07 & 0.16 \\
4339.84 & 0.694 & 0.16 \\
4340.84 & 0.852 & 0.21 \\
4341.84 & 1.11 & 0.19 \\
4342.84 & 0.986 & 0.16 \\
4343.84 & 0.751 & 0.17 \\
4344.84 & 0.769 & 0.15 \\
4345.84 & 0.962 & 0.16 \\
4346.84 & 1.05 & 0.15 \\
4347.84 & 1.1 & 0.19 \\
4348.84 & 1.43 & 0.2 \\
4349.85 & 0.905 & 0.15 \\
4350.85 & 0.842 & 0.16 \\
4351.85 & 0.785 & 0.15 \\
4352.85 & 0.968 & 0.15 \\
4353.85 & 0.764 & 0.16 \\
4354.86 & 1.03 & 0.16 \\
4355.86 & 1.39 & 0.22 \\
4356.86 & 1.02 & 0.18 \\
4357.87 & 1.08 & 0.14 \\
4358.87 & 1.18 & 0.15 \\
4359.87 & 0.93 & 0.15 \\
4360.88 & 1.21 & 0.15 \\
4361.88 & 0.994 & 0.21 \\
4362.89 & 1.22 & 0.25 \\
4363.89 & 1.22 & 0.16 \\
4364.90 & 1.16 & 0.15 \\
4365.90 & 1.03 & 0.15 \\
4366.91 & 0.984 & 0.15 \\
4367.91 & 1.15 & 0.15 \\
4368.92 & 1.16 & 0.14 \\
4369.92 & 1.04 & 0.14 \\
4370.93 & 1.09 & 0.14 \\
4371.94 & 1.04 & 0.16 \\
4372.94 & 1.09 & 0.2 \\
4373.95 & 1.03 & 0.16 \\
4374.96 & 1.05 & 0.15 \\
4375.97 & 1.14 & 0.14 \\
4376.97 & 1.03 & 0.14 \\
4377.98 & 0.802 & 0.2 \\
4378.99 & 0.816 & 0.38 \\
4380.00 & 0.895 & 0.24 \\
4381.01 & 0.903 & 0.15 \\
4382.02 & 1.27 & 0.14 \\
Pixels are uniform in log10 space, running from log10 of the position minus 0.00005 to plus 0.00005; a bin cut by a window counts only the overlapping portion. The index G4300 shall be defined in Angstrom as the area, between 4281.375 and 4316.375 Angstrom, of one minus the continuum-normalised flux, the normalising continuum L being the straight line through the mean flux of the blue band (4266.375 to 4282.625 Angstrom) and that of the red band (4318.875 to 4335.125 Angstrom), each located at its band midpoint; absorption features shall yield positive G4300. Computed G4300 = 2.2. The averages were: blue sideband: 0.954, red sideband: 1.02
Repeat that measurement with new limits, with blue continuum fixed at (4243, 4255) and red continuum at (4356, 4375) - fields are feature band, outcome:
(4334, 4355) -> 2.4 Angstrom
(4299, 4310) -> 2.9 Angstrom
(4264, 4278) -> 1.4 Angstrom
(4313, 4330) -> 0.9 Angstrom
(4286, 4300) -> 1.2 Angstrom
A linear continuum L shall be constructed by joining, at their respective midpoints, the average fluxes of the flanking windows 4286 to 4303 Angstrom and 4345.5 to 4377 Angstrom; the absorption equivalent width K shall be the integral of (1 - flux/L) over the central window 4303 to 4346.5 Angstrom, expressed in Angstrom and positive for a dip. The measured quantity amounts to 1.7 Angstrom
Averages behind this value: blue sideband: 0.948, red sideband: 1.07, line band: 0.962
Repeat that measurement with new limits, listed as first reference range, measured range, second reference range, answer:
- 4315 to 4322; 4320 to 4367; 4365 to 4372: 3.5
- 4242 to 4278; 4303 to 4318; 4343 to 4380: 1.8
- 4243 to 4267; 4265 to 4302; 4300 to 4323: 1.0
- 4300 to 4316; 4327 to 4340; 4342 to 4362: -1.2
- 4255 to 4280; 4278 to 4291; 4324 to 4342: -1.2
